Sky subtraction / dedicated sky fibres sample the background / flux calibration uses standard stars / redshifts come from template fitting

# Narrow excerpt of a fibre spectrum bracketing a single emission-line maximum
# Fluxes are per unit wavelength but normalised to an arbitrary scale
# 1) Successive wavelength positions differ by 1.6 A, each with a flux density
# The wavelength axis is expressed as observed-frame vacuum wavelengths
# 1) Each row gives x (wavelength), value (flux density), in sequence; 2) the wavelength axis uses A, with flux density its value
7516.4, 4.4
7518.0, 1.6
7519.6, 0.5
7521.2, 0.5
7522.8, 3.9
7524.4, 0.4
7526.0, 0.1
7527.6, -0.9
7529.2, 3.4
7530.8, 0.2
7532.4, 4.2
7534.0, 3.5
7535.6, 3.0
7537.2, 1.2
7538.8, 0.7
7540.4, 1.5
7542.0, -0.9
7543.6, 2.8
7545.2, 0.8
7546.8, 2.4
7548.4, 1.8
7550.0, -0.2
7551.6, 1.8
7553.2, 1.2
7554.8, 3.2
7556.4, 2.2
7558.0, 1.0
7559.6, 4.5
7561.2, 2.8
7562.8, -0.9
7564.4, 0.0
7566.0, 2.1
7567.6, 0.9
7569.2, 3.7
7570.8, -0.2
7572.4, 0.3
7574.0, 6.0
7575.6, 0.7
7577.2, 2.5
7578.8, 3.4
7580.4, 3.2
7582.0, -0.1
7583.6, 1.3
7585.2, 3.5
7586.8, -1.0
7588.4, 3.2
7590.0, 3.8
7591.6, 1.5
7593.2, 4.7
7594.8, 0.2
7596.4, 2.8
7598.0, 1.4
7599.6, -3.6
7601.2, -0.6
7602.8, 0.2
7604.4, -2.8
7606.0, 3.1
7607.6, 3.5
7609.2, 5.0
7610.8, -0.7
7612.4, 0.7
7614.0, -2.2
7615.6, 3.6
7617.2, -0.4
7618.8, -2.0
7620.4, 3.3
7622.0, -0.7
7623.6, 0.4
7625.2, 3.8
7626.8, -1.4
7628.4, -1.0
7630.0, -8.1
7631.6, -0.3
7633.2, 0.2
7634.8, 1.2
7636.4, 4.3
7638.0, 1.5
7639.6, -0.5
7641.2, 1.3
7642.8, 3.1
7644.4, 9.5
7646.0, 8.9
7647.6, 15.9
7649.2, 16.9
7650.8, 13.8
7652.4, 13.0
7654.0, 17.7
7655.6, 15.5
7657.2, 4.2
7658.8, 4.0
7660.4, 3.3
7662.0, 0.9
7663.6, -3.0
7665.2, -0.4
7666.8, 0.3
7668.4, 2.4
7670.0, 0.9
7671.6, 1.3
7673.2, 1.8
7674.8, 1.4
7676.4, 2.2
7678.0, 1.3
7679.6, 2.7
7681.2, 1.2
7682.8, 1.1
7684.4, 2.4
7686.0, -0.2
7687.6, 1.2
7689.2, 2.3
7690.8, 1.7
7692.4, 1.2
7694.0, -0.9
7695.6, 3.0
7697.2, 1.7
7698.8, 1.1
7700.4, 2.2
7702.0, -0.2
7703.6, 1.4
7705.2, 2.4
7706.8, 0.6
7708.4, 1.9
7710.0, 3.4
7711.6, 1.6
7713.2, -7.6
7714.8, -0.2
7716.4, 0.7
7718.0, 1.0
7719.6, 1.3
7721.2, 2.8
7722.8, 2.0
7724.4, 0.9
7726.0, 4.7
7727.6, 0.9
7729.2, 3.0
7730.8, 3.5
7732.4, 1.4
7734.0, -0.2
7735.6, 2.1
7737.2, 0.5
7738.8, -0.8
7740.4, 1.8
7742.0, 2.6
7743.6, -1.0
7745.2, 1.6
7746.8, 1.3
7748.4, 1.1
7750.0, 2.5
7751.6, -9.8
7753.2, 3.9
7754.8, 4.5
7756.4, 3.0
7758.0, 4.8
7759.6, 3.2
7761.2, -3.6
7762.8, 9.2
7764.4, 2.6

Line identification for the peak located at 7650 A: [O II]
